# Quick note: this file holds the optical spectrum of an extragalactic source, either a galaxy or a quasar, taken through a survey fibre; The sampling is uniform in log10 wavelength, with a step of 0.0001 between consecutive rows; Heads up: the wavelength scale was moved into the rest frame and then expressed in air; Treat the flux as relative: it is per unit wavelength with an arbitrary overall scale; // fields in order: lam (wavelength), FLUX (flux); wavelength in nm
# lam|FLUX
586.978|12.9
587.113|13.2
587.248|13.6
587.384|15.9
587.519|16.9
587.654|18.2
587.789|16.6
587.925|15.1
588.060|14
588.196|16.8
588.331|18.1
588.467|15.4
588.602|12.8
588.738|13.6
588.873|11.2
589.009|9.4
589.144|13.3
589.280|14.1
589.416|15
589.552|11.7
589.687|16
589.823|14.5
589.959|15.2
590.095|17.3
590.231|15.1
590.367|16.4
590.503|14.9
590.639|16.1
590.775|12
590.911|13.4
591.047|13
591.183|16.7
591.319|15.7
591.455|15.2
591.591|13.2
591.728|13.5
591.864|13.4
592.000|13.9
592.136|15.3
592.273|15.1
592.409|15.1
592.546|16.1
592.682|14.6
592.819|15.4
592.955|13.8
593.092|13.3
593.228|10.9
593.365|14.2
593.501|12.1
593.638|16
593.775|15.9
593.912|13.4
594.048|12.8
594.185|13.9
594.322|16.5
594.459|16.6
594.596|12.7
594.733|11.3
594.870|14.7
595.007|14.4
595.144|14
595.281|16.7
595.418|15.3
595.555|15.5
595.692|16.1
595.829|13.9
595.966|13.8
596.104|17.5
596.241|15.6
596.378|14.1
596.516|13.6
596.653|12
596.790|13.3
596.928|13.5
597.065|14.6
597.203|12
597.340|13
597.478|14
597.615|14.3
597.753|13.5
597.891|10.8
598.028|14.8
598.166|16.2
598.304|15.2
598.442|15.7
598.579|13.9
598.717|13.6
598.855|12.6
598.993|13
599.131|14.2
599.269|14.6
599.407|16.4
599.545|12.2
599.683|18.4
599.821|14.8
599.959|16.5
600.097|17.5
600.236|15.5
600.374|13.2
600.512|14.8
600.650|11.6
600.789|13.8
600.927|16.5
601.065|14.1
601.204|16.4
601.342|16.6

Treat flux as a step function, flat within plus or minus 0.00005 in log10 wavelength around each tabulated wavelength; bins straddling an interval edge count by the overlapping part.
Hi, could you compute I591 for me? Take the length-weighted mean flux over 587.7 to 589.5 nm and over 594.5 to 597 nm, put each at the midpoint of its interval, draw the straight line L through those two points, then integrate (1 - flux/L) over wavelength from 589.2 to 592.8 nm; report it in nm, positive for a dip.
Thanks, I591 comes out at -0.10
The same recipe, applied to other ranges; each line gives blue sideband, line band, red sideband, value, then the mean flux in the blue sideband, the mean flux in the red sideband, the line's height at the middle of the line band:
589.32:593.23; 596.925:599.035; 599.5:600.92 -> 0.15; 14.6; 14.9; 14.9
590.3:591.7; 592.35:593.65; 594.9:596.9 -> 0.05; 14.6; 14.7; 14.6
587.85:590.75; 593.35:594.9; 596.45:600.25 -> 0.02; 14.5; 14.3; 14.4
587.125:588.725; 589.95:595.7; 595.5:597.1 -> 0.14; 15.6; 14.4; 14.9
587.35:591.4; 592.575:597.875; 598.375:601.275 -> 0.22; 14.8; 14.7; 14.8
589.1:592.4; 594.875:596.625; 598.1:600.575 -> -0.02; 14.6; 14.9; 14.8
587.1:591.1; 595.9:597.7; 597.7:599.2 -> 0.02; 14.6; 14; 14.1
